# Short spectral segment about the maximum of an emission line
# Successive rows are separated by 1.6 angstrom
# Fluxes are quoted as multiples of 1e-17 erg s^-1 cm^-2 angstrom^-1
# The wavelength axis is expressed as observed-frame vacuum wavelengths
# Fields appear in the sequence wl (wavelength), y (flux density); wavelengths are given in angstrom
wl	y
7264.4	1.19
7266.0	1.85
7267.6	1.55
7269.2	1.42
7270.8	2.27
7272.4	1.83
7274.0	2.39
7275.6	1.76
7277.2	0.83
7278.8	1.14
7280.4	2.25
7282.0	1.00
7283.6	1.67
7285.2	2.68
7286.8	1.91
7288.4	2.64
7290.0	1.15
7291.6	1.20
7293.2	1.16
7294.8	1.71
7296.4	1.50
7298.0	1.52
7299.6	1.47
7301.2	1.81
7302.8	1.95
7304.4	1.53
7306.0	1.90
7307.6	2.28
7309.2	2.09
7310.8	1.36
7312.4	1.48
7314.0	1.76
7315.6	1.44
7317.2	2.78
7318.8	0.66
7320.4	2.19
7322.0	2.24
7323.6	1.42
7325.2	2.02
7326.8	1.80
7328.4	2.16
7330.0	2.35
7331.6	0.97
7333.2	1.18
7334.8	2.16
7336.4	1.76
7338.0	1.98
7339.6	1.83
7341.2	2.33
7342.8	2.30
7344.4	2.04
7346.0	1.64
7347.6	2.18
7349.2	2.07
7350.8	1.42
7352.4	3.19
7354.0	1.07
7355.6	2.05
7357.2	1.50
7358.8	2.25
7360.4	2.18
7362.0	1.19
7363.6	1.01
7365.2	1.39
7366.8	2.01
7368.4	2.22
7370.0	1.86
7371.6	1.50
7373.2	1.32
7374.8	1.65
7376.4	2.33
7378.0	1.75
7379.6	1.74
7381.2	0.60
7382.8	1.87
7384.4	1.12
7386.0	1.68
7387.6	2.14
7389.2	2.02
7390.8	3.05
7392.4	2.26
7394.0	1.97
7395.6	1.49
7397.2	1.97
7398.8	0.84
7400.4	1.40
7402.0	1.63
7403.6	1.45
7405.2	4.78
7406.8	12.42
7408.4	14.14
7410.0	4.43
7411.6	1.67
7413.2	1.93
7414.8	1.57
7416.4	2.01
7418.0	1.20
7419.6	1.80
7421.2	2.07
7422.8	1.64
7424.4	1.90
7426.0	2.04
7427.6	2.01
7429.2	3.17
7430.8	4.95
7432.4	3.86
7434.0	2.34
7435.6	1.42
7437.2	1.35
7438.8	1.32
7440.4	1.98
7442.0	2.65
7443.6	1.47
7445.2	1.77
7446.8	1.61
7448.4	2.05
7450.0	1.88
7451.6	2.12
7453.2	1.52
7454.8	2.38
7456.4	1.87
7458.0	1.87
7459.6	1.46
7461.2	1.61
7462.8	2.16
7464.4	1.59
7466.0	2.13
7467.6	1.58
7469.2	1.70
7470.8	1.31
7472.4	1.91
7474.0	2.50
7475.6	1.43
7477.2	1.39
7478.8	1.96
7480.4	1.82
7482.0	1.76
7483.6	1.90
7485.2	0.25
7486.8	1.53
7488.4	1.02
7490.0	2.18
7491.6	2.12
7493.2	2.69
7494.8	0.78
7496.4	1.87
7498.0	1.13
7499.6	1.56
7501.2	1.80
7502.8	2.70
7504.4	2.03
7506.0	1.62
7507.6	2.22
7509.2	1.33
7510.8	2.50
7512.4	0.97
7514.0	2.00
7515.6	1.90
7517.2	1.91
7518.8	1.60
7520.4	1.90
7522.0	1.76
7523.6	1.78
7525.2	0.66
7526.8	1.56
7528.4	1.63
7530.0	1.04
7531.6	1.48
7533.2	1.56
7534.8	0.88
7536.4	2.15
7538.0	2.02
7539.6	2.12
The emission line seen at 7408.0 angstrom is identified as H-alpha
